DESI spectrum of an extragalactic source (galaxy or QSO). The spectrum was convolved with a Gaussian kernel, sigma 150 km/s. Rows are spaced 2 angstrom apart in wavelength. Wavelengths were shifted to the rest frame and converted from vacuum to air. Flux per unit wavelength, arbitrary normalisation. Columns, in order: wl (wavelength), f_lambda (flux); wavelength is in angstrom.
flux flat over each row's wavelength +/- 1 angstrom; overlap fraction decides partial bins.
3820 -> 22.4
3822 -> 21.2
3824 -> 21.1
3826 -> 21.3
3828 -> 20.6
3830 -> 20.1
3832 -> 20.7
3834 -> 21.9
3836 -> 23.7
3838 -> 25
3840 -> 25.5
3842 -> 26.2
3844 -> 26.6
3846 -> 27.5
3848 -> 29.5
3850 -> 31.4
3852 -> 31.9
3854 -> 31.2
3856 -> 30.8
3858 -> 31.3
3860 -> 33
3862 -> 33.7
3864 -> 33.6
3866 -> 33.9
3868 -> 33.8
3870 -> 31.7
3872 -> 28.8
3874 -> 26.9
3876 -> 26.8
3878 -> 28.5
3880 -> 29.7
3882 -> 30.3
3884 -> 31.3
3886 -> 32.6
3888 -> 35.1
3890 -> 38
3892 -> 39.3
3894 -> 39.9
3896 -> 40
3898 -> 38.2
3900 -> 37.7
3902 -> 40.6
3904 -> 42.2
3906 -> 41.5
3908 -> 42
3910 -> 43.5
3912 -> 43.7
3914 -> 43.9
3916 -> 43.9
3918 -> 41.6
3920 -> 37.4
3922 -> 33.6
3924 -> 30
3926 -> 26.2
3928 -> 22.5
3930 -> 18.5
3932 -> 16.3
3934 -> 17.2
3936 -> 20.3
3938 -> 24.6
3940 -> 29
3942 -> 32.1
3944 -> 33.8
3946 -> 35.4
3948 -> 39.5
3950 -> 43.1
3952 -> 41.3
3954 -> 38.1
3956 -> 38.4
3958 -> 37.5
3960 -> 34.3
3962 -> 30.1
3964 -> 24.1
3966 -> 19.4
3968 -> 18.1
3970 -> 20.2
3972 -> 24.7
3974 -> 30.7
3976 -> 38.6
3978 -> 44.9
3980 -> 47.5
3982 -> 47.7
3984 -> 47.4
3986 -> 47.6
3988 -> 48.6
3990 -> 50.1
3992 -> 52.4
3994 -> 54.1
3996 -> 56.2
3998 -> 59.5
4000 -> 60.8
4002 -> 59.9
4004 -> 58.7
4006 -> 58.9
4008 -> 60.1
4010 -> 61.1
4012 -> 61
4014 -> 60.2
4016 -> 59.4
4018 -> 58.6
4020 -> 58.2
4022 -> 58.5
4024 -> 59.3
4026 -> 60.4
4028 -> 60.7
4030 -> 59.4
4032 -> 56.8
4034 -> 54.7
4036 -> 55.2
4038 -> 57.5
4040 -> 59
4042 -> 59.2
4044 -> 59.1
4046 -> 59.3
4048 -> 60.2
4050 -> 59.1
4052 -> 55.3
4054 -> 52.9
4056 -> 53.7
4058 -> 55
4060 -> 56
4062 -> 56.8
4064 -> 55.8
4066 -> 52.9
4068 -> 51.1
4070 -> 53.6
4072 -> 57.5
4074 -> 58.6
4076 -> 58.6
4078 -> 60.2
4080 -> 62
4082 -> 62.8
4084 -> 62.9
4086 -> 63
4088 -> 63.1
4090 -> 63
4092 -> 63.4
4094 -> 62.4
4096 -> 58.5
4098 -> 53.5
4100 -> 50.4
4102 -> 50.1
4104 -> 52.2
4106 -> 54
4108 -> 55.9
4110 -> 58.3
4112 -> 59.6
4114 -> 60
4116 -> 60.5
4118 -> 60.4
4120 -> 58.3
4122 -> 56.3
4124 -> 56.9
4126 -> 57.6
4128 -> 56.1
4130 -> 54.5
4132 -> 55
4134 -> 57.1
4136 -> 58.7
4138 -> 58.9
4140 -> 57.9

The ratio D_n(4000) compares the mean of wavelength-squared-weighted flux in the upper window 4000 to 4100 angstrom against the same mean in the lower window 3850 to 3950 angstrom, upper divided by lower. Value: 1.89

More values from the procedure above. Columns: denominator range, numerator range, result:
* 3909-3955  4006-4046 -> 1.88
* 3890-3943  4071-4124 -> 1.88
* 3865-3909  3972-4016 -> 1.58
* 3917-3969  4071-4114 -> 2.10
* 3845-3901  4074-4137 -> 2.00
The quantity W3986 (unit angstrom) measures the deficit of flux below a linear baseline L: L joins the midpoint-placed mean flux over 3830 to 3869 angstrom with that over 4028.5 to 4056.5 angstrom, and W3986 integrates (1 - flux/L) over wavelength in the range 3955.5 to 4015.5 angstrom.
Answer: 5.13 angstrom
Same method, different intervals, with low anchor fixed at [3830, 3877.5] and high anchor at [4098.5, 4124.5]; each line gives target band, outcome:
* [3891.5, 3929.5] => -3.69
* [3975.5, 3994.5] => -2.29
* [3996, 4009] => -4.29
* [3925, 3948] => 7.33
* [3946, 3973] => 5.59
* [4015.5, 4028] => -3.34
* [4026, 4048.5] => -4.64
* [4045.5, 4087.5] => -4.92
